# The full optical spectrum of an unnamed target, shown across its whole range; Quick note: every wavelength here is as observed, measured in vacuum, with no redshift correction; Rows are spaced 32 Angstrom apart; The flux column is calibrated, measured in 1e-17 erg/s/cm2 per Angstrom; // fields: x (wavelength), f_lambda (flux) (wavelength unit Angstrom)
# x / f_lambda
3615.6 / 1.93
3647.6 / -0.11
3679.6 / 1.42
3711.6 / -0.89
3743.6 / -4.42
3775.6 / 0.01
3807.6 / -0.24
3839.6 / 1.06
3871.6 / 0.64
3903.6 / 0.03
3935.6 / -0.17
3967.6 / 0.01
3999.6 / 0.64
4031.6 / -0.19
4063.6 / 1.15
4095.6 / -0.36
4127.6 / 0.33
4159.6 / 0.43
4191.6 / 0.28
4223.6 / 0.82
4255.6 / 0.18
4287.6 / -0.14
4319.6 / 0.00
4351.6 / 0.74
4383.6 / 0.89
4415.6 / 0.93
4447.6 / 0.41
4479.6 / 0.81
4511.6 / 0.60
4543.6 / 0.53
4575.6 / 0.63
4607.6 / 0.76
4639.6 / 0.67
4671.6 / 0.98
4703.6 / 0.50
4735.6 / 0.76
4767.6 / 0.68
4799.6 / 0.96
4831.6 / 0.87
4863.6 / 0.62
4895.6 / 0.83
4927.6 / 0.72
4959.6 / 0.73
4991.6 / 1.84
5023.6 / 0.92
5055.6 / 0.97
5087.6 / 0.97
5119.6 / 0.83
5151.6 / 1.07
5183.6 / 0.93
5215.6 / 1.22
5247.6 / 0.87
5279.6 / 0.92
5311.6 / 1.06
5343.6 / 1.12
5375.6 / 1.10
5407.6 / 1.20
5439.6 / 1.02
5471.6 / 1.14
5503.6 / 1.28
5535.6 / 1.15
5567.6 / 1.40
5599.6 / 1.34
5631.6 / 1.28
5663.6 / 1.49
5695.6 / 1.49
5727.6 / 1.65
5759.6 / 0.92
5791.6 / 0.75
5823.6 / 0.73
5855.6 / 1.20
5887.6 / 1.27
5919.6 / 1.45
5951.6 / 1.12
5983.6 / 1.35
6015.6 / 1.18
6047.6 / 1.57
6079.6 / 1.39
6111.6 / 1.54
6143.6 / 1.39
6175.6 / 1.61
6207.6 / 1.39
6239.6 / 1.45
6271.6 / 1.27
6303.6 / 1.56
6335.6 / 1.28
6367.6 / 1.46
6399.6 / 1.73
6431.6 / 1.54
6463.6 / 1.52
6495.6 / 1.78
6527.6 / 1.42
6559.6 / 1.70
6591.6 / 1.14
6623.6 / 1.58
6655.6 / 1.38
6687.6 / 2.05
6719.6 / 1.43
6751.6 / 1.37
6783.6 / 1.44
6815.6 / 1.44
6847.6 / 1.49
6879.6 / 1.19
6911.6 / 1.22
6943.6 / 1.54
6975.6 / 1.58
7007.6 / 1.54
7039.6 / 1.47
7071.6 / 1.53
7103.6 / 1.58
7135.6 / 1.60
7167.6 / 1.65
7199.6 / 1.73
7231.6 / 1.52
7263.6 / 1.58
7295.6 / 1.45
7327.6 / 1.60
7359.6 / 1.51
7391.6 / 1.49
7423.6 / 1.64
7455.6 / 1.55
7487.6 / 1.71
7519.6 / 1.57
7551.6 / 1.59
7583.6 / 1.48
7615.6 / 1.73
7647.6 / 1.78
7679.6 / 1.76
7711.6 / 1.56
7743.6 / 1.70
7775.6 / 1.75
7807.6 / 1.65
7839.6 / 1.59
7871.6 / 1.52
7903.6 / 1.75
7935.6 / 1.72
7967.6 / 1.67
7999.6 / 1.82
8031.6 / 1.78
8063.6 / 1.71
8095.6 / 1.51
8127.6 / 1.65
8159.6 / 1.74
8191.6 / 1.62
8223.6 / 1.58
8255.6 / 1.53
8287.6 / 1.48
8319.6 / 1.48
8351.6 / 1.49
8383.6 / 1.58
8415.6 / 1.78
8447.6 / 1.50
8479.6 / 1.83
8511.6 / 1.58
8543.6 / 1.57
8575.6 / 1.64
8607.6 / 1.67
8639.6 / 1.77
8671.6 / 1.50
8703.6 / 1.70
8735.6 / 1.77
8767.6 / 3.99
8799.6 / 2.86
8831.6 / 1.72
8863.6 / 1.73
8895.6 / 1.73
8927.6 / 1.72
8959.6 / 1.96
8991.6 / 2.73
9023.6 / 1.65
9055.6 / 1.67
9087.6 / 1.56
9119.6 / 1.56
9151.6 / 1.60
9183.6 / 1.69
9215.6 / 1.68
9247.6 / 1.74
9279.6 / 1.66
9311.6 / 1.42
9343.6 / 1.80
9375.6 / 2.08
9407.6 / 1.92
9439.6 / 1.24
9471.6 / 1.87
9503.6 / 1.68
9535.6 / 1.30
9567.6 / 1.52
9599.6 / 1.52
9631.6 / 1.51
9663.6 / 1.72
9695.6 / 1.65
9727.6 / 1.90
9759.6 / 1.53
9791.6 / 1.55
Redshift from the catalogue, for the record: 0.34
